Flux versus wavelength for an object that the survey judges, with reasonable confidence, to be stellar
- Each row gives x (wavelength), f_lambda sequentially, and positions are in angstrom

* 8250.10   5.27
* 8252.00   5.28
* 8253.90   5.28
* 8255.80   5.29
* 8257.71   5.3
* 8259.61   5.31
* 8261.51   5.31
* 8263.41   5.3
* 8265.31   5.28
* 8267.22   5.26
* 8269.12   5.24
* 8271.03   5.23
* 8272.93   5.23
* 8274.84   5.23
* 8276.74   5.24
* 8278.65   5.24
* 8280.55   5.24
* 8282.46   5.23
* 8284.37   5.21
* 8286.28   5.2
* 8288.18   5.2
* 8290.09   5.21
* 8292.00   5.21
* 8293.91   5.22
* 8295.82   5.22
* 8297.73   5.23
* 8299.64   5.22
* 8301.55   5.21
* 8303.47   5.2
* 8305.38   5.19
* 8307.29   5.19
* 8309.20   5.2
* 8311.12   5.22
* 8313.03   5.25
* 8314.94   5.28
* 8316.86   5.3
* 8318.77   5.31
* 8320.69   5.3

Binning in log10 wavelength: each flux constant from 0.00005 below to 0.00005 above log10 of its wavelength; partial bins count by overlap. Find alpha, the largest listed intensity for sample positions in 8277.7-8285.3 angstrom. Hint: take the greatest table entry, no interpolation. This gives 5.24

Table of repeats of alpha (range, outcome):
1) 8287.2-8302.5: 5.23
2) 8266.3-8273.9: 5.26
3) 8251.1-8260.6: 5.31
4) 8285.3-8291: 5.21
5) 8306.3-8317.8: 5.3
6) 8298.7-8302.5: 5.22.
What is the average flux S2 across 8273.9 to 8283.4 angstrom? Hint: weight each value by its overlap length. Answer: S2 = 5.24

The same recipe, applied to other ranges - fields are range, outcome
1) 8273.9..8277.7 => 5.24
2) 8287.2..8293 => 5.21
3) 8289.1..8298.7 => 5.22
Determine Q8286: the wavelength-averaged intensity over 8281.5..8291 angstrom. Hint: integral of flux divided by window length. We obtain 5.21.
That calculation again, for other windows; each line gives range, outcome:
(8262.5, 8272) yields 5.26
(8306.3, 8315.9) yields 5.23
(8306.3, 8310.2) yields 5.19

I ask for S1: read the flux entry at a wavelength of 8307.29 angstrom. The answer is 5.19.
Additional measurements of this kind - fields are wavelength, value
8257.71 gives 5.3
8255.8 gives 5.29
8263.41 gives 5.3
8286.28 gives 5.2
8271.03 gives 5.23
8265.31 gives 5.28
